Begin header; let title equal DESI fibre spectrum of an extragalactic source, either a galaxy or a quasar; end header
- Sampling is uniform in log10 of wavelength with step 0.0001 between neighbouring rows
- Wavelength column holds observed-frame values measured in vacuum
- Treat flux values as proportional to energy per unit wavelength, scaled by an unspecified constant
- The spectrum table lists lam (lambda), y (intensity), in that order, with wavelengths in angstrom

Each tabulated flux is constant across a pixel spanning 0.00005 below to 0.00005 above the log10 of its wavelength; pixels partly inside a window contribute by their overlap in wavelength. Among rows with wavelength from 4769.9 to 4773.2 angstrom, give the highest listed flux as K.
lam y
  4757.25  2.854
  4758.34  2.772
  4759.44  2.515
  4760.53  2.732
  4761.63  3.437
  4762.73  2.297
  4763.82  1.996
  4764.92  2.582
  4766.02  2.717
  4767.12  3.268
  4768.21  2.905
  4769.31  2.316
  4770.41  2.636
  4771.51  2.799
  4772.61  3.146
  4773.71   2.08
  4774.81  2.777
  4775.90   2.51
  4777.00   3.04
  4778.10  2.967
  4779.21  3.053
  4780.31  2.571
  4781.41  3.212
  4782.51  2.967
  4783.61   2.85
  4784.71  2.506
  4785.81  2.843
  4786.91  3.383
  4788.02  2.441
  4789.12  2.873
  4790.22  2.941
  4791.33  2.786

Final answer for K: 3.146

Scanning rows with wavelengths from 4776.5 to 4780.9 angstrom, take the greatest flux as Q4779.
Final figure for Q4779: 3.053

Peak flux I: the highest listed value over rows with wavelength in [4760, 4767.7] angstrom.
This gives 3.437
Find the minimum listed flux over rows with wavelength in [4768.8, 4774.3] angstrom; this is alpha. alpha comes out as 2.08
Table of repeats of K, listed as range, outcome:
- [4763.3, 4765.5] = 2.582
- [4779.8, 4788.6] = 3.383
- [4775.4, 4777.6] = 3.04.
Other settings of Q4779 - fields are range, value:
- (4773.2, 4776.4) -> 2.777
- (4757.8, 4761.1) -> 2.772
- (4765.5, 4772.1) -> 3.268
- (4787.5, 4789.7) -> 2.873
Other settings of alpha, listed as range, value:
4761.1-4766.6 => 1.996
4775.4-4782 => 2.51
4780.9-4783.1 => 2.967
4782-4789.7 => 2.441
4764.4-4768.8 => 2.582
